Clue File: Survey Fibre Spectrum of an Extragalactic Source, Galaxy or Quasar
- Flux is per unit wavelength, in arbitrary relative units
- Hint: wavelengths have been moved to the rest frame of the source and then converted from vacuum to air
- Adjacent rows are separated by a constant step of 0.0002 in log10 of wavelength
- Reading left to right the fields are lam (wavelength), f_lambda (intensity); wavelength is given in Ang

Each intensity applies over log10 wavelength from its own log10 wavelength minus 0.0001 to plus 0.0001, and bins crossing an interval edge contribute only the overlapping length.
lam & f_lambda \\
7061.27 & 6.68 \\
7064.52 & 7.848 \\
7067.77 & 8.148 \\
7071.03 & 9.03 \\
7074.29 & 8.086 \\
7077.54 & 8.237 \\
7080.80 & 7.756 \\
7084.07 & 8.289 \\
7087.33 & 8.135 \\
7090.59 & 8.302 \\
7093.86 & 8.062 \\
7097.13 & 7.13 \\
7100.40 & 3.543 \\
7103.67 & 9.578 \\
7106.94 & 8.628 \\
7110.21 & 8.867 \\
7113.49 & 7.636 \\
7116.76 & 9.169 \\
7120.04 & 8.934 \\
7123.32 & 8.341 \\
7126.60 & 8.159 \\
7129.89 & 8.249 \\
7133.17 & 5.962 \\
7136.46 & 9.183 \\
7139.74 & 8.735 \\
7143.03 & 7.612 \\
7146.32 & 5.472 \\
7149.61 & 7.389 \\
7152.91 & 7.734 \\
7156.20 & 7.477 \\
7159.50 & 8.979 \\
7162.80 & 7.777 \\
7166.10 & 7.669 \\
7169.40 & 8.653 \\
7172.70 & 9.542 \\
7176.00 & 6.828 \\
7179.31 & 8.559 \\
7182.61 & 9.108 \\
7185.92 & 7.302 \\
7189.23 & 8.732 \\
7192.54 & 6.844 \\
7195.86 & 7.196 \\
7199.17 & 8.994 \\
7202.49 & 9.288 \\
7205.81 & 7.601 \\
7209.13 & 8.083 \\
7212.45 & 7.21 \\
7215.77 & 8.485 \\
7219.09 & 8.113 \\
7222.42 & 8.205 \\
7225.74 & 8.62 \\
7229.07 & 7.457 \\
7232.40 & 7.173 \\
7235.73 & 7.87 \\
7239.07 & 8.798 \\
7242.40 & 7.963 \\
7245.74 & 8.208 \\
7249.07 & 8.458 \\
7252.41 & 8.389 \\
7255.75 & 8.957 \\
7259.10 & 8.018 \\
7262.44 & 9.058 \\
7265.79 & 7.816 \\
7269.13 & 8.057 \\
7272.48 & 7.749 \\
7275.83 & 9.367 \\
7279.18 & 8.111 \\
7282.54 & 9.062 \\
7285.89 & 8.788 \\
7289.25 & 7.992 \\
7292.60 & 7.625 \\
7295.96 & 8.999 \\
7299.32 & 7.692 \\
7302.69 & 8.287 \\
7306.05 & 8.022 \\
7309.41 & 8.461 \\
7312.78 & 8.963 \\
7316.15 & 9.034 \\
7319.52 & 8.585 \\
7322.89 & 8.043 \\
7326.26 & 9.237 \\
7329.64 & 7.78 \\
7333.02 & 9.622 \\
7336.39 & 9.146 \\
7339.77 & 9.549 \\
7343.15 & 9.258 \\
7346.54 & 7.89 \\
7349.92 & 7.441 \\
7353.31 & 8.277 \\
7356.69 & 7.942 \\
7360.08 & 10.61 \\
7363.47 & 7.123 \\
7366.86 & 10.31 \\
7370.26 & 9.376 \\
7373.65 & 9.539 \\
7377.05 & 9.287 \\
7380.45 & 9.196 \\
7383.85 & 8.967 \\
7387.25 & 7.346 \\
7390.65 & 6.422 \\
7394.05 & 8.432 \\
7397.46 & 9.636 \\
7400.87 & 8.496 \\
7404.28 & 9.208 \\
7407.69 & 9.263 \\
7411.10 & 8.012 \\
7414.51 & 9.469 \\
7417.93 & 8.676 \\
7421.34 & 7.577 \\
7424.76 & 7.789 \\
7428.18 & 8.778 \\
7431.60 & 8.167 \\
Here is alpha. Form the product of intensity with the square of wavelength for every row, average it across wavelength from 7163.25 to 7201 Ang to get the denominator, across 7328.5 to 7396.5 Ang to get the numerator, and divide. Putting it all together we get 1.1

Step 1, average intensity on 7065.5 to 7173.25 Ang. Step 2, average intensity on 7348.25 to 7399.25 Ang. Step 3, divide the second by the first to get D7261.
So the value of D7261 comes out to 1.08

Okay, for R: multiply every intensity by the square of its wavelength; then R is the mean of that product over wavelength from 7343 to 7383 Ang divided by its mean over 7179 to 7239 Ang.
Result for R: 1.1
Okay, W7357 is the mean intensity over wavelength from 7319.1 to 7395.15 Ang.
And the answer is 8.67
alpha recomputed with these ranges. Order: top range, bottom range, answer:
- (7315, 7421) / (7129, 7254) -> 1.15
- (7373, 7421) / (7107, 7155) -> 1.17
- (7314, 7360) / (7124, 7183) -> 1.15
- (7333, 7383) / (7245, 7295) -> 1.09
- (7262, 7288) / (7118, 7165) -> 1.12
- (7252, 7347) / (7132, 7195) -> 1.13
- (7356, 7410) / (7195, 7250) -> 1.14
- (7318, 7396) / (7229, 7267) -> 1.09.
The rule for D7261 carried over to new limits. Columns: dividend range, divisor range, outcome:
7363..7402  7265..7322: 1.04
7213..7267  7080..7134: 1.03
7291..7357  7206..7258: 1.05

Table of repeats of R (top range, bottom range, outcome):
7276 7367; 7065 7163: 1.14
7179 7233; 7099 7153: 1.05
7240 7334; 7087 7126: 1.10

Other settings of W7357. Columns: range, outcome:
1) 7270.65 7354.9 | 8.52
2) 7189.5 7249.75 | 8.04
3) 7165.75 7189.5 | 8.31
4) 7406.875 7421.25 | 8.69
